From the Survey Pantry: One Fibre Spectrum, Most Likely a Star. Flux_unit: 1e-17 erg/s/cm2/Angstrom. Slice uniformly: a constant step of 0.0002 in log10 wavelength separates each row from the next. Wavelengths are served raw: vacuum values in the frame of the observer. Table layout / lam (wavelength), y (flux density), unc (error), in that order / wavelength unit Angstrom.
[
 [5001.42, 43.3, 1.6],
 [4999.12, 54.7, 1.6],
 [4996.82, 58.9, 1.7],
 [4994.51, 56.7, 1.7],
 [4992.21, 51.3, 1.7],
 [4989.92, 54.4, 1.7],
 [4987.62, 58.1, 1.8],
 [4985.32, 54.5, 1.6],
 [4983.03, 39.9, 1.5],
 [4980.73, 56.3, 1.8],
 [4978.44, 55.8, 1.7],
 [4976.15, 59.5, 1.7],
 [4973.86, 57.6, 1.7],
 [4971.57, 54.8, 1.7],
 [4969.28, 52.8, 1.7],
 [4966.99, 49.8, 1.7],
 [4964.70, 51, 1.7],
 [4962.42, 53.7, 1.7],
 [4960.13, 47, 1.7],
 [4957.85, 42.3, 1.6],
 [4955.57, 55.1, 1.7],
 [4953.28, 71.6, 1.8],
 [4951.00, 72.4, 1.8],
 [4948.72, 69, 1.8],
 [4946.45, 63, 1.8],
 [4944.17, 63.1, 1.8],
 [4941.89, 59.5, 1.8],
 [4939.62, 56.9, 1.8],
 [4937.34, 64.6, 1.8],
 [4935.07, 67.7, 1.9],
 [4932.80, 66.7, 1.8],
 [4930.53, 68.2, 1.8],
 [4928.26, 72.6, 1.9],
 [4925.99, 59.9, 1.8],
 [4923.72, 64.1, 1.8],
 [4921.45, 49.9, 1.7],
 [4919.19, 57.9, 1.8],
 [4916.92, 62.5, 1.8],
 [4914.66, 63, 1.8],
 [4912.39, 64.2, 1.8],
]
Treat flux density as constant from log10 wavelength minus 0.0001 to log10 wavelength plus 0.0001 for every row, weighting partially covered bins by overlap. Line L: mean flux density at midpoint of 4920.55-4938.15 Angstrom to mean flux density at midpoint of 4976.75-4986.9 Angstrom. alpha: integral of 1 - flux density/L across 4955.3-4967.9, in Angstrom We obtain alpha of 1.7 Angstrom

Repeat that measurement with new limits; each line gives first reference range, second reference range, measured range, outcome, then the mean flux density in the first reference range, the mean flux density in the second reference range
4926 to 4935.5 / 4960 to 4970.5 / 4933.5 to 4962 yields -0.6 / 67.8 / 51.2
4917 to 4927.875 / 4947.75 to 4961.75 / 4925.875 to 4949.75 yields -2.2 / 59.4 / 59.2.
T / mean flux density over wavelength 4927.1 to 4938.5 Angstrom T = 67.9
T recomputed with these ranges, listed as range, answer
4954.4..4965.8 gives 49.8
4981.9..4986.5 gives 47.3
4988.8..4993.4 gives 53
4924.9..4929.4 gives 66.3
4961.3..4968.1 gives 51.5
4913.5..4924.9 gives 59.4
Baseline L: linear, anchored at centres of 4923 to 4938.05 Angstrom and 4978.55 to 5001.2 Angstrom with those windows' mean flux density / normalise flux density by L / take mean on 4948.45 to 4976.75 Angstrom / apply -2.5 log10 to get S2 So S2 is 0.06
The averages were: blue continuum 66.4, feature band 56.2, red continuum 53.5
